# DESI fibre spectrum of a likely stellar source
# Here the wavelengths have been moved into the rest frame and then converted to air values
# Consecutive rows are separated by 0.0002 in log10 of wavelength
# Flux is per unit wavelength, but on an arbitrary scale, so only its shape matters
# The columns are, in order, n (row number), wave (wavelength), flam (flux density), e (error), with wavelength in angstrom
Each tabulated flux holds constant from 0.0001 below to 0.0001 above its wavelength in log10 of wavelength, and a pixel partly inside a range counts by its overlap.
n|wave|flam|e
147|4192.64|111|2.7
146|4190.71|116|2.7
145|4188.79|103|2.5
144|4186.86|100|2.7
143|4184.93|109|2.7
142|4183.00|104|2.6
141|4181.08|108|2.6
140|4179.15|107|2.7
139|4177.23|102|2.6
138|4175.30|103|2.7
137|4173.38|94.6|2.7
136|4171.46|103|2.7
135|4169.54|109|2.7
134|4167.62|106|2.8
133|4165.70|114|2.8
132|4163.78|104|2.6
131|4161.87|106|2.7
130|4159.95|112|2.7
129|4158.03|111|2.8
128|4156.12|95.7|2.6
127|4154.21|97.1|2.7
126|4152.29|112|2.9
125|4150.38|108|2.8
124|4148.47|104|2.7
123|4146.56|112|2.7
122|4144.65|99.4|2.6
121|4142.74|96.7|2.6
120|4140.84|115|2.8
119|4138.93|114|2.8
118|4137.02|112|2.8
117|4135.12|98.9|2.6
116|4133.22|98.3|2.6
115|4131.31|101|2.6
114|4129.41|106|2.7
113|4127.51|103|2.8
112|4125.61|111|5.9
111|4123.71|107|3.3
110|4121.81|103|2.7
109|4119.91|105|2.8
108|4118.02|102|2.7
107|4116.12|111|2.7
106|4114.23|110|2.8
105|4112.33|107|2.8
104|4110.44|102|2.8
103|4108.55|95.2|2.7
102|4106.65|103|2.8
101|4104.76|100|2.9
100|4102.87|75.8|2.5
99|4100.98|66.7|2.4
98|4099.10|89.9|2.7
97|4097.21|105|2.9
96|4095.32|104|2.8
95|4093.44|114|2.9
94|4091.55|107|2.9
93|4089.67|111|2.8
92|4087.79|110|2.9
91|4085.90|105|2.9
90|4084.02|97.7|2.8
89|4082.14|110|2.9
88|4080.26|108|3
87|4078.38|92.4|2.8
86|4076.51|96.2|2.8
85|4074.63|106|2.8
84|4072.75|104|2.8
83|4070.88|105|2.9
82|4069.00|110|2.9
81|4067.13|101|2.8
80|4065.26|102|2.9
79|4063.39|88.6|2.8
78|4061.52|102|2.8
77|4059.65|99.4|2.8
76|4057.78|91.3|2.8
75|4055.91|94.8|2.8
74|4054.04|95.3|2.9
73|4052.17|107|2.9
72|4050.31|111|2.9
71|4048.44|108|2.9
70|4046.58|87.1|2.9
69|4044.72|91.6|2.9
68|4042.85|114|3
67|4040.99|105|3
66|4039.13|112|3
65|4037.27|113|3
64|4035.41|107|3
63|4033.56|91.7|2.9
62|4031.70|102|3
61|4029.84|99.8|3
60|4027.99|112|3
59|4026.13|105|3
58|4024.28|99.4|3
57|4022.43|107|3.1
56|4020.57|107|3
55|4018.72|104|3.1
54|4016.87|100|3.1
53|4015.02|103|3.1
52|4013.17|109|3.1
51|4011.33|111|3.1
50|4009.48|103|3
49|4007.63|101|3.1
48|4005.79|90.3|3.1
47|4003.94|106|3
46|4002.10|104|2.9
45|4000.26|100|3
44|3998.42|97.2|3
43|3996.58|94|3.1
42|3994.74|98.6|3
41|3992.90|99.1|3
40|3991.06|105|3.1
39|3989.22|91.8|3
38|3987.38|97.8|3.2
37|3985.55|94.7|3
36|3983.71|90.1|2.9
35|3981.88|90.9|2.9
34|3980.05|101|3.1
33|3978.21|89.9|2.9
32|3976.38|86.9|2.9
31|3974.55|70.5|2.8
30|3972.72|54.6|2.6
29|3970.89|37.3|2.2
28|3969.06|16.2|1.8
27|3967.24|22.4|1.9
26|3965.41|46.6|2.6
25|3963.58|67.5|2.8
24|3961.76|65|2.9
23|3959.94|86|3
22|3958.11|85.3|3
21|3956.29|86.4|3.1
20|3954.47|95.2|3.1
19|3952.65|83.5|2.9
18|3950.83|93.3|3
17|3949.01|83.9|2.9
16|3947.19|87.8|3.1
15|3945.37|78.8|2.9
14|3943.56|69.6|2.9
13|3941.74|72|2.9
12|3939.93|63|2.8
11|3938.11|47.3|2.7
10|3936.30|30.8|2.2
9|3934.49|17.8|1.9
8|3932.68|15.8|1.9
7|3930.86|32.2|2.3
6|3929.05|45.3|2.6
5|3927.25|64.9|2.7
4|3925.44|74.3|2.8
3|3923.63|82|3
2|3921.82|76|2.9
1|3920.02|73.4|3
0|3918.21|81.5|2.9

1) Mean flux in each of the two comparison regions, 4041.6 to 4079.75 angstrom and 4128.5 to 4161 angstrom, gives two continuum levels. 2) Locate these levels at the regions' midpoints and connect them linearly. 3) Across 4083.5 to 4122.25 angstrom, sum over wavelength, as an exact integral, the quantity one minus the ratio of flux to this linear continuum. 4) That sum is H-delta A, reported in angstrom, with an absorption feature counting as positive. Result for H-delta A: 0.7 angstrom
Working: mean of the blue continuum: 100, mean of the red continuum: 105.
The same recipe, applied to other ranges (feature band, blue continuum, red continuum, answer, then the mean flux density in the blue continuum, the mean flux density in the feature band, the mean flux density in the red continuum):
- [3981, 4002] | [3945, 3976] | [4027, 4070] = -4.3 angstrom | 68.4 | 96.6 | 102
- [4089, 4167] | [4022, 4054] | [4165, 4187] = 0.8 angstrom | 104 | 104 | 105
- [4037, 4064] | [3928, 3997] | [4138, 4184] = -4.7 angstrom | 70.8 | 101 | 106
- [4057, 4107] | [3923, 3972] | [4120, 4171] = -4.8 angstrom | 61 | 100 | 106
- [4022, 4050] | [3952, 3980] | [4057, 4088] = -4.4 angstrom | 67.1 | 104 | 102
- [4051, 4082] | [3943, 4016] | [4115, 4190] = -1.7 angstrom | 85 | 101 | 105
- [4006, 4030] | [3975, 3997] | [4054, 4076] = -1.9 angstrom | 94.5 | 104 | 100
